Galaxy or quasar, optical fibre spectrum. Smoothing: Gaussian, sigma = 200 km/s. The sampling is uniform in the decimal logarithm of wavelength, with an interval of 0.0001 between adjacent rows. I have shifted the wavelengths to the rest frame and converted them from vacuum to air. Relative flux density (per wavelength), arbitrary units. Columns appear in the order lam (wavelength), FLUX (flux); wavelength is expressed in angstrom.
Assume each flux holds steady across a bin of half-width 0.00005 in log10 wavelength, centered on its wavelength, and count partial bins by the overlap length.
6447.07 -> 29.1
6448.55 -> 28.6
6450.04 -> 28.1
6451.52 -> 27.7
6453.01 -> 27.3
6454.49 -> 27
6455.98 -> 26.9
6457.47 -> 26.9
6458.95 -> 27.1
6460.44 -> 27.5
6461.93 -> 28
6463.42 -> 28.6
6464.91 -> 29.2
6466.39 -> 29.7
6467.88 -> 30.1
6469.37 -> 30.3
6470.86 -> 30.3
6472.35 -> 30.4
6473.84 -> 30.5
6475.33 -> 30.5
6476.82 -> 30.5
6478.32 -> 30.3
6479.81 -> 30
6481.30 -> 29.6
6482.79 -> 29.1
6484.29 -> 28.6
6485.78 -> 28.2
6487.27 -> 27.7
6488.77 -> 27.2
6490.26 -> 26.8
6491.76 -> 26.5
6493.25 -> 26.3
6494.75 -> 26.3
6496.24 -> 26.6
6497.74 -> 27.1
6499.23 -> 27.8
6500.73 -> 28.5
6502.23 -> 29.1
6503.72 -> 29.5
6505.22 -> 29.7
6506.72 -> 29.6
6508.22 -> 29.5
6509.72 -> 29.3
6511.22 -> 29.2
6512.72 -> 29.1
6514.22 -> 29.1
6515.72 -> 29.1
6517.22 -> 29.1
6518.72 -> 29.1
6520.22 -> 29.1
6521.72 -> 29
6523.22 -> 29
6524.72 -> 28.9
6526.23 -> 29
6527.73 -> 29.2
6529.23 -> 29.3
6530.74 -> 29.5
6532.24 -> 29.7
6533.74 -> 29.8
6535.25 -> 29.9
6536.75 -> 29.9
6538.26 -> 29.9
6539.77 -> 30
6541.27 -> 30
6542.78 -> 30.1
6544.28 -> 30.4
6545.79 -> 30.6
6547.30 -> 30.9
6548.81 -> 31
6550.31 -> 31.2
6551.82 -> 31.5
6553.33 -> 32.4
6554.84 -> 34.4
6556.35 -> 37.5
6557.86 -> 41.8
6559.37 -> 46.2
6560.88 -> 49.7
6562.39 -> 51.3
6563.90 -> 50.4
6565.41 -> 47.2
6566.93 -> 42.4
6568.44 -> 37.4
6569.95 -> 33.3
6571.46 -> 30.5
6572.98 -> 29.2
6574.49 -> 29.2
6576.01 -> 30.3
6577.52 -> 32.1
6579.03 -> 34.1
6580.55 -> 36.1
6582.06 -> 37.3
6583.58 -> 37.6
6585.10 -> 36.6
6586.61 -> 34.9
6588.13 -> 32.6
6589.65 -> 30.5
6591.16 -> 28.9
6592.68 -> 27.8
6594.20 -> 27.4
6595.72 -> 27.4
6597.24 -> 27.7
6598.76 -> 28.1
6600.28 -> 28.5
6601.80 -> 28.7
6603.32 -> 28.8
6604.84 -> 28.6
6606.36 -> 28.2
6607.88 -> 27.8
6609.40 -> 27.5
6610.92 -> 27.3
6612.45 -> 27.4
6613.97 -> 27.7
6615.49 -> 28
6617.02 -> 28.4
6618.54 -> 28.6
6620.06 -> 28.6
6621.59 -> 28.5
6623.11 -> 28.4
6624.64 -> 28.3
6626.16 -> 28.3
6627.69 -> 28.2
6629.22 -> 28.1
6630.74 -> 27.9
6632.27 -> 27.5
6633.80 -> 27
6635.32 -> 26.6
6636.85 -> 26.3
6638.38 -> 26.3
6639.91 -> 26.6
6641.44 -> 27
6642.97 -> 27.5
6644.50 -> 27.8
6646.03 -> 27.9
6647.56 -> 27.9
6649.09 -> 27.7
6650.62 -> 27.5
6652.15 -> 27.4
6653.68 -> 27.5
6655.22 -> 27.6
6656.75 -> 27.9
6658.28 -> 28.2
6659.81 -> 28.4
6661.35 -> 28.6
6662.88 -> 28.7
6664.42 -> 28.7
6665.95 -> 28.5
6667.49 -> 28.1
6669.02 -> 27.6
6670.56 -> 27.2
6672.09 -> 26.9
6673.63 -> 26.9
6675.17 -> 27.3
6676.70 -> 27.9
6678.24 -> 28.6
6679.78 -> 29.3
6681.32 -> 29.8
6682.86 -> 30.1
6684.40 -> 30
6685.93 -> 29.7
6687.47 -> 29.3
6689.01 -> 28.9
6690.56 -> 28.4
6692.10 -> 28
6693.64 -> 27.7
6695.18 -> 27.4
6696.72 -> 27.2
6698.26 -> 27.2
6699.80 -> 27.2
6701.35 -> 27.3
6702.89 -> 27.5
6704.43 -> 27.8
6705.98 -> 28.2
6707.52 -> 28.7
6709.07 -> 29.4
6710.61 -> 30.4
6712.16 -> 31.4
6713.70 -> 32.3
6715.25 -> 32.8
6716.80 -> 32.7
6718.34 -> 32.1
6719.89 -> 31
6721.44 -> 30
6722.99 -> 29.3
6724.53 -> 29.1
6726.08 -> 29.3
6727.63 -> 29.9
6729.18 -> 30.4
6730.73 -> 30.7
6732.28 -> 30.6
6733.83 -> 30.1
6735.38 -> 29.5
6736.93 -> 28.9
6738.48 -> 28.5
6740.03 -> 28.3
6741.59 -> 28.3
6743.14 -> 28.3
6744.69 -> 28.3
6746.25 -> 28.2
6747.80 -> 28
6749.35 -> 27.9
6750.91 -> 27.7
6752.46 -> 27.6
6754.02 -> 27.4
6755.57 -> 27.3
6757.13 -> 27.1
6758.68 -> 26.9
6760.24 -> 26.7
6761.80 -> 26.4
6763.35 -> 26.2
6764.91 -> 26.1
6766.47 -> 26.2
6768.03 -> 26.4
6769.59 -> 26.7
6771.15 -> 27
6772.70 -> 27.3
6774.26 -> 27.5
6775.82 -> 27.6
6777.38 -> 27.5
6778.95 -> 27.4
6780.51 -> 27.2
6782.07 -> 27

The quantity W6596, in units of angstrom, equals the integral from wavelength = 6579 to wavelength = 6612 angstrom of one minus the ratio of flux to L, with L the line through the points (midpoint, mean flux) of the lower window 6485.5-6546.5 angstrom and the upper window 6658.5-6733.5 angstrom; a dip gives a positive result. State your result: -1.7 angstrom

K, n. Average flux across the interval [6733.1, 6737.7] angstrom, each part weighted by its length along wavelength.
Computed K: 29.5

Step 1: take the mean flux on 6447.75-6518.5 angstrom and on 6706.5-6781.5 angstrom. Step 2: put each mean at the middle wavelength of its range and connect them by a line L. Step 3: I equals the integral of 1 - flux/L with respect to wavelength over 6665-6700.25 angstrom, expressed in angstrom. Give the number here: 0.47 angstrom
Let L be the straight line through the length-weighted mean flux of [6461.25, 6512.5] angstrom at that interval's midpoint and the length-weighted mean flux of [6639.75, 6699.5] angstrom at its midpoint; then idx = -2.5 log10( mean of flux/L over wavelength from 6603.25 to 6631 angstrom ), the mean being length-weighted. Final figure 0.01 mag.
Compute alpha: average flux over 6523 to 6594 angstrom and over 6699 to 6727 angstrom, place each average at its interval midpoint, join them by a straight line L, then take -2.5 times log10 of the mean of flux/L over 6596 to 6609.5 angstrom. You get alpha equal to 0.16 mag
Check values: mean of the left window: 33.9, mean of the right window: 29.8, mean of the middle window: 28.2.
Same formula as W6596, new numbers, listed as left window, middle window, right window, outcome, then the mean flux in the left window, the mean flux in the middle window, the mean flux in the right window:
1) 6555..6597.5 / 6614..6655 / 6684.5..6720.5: 6.51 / 36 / 27.7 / 29.3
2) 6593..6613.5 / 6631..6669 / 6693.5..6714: 0.76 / 27.9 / 27.6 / 28.5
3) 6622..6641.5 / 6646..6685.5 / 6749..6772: -1.26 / 27.5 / 28.2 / 26.9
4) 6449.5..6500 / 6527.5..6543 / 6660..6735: -0.65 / 28.4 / 29.8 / 29.1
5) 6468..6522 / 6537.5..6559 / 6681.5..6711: -2.82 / 28.9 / 32.5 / 28.4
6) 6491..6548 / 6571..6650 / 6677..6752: -0.05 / 29.1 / 29.1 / 29.2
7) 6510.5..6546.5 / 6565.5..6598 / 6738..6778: -4.28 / 29.5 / 32.8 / 27.4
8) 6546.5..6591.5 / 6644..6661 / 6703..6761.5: 2.53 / 36.3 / 27.8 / 29.2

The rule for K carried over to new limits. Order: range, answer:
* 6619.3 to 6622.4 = 28.6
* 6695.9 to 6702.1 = 27.2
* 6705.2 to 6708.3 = 28.4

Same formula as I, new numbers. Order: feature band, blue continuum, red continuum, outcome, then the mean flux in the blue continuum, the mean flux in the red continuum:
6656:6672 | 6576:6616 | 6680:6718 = 0.8 angstrom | 30.3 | 29.2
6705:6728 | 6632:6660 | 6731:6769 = -2.3 angstrom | 27.4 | 27.8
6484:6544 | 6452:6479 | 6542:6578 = 7.2 angstrom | 28.9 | 36.3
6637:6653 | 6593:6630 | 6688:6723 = 0.7 angstrom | 28.1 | 29.3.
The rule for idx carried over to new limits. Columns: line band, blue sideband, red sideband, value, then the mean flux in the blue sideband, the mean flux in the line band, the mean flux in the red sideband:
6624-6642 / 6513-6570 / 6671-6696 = 0.112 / 33.6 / 27.3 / 28.5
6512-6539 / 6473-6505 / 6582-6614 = -0.016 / 28.4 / 29.3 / 29.8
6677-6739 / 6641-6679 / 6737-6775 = -0.069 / 27.8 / 29.4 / 27.4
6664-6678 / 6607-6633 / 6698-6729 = 0.048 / 28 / 27.7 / 29.7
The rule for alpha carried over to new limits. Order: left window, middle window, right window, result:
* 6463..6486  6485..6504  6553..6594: 0.14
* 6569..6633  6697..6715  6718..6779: -0.01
